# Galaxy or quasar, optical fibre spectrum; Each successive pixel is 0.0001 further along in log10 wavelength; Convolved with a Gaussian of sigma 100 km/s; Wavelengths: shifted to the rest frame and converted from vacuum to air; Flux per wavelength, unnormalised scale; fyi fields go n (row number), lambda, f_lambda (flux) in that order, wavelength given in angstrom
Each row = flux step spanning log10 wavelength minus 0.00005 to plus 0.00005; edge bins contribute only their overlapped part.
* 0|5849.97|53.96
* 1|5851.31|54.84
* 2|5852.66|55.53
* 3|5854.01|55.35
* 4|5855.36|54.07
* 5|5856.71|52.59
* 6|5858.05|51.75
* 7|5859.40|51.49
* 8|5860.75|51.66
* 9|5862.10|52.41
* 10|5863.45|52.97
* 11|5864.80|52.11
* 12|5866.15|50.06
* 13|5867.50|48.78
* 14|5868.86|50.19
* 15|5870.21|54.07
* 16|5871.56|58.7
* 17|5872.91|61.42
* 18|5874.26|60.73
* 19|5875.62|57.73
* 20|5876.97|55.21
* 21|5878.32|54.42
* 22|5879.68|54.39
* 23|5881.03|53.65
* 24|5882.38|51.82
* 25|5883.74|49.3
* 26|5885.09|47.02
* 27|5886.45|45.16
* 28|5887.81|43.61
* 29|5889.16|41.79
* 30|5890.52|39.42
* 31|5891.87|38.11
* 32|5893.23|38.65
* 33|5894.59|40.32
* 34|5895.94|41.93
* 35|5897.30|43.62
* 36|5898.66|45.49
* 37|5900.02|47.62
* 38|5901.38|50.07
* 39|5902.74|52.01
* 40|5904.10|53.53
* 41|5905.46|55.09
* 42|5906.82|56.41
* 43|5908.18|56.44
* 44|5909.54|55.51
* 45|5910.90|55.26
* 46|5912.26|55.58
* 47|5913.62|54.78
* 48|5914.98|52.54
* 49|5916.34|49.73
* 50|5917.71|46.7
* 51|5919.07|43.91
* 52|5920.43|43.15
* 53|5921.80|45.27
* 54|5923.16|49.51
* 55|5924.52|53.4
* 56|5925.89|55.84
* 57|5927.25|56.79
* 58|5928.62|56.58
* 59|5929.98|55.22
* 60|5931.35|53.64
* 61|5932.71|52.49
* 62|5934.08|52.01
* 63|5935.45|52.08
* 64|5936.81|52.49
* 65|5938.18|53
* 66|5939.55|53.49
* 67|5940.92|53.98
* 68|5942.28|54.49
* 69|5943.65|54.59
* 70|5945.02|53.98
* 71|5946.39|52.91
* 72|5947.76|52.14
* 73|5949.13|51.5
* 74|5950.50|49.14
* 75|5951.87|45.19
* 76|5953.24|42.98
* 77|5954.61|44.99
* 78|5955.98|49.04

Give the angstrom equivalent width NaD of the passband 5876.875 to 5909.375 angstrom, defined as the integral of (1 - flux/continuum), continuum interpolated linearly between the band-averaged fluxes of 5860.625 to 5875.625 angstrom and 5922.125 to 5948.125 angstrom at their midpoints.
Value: 3.5 angstrom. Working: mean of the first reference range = 54.2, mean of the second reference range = 53.5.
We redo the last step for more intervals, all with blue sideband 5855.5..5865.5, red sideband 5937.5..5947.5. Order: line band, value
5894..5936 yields 1.70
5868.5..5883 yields -0.90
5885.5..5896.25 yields 2.35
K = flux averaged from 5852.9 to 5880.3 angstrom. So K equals 54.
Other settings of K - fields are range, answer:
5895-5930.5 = 51.1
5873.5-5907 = 48.6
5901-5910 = 54.2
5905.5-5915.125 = 55.4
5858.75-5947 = 51.2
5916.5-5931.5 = 50.8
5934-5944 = 53.3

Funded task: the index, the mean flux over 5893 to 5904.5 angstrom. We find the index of 46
